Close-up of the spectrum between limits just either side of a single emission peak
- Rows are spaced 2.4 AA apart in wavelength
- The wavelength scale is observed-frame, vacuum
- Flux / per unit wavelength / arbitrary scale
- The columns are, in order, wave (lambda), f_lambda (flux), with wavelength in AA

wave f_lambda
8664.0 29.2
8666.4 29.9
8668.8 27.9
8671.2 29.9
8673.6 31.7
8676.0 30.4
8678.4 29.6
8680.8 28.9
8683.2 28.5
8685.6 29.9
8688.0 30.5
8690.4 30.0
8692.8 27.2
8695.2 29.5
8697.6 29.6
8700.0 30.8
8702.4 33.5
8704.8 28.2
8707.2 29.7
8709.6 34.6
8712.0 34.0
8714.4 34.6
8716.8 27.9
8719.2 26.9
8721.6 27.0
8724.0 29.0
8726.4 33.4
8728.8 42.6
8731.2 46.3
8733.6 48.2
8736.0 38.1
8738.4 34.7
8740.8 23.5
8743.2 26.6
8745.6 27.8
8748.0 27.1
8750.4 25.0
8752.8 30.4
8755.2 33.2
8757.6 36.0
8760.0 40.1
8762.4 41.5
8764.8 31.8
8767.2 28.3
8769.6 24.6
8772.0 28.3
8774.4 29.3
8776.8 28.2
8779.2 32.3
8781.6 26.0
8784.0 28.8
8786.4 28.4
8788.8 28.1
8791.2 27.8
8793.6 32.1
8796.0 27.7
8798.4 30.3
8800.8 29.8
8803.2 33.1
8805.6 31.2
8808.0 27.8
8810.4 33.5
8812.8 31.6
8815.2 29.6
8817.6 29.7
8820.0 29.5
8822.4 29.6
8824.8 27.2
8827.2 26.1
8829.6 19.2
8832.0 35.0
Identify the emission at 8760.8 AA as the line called [N II]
